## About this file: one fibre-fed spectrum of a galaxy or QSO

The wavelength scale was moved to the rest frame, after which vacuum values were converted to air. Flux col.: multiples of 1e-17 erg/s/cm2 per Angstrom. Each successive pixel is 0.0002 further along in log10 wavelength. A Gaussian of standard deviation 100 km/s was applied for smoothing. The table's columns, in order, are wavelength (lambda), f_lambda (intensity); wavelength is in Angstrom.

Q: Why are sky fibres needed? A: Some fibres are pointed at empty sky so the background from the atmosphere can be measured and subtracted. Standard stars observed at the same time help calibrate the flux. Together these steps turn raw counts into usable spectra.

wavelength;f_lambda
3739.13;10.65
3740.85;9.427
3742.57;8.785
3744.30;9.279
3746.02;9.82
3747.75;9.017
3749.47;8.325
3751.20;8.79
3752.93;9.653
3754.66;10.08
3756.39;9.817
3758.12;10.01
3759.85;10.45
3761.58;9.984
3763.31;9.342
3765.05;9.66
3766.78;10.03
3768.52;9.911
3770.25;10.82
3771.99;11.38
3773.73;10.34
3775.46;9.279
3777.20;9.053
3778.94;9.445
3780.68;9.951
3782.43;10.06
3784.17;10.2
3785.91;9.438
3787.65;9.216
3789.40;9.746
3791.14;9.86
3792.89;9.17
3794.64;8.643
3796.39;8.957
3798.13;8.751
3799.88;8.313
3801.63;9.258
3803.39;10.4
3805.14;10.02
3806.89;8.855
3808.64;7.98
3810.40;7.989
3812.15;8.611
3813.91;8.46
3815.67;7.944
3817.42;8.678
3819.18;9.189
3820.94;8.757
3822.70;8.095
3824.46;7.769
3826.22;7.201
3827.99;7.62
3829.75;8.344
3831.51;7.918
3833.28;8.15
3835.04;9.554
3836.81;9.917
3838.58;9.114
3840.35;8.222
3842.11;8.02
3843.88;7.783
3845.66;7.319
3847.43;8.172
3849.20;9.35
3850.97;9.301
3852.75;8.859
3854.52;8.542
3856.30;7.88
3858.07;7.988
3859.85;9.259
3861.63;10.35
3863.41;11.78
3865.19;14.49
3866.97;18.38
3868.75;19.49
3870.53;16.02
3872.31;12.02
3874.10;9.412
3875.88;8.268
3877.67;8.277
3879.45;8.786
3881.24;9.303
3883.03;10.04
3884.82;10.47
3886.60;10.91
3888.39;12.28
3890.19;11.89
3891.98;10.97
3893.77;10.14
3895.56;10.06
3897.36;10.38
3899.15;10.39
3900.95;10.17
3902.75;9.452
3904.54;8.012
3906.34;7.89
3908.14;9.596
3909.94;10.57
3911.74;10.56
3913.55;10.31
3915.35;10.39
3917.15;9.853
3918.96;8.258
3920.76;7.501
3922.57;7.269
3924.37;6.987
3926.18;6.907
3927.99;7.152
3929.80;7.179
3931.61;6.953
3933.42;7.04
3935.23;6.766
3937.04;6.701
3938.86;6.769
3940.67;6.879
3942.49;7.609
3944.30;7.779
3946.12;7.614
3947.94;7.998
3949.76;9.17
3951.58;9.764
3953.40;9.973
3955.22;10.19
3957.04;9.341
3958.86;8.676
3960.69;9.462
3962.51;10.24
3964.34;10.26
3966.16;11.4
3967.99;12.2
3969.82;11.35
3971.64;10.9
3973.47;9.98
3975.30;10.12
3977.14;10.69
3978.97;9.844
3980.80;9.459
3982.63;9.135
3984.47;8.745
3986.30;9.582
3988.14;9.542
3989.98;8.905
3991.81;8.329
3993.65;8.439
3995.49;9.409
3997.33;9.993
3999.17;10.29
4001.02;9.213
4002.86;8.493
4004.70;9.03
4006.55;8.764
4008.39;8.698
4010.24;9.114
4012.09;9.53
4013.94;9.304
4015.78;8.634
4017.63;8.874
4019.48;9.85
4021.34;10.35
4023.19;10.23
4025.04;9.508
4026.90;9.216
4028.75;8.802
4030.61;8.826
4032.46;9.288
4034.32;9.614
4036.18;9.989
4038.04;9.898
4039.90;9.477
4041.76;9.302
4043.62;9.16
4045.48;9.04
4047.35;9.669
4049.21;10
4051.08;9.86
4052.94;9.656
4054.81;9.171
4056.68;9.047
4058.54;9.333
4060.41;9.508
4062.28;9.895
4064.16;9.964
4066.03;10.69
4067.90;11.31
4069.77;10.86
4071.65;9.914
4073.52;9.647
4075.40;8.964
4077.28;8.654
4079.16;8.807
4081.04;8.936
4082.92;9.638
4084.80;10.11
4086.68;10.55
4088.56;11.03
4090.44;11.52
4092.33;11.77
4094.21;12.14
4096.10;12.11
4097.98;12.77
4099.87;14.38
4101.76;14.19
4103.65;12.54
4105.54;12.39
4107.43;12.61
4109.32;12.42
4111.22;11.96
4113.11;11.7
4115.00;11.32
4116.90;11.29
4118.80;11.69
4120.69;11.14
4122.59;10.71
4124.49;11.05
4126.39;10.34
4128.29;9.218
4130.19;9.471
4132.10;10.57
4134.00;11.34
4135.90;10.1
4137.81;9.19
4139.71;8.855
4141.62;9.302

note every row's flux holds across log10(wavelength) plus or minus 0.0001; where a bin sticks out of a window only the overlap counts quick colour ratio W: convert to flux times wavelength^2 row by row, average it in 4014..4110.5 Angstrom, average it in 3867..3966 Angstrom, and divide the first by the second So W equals 1.17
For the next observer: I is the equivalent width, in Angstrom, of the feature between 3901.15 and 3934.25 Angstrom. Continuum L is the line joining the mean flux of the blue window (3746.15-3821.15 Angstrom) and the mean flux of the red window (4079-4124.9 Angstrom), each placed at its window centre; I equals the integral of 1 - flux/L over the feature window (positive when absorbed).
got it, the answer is 5.9 Angstrom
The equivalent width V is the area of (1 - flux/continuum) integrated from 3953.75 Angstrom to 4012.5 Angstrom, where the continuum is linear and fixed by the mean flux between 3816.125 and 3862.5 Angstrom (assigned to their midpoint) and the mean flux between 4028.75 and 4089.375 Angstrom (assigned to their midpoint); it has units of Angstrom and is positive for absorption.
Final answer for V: -2.59 Angstrom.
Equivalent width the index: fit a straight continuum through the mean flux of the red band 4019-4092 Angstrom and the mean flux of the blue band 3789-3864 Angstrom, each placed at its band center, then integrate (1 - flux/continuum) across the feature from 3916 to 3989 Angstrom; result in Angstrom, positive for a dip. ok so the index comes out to 3.57 Angstrom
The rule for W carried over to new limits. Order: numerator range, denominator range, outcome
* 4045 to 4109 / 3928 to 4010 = 1.24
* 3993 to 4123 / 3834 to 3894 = 1.09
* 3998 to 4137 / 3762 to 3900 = 1.19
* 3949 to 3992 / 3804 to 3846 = 1.27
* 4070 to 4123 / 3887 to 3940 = 1.39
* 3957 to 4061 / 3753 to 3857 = 1.17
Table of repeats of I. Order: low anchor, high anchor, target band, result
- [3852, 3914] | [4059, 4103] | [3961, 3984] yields 0.6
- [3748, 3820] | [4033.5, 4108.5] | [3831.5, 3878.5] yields -2.5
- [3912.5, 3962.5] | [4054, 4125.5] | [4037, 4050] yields 0.8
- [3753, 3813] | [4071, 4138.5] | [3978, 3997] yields 2.4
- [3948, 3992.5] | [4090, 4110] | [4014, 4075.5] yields 9.8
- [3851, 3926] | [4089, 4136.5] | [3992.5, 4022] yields 4.7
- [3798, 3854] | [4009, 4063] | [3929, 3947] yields 3.8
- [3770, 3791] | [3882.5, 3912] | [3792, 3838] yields 6.2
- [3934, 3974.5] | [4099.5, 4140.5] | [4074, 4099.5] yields 0.5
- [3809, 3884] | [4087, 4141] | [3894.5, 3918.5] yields 0.4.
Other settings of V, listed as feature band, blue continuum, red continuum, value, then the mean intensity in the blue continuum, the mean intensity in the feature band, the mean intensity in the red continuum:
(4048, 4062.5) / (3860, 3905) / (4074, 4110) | 2.26 Angstrom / 11.3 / 9.55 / 11.3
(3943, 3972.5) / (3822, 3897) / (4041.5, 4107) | 1.36 Angstrom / 9.96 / 9.74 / 10.5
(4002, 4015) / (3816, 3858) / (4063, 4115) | 1.64 Angstrom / 8.41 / 8.99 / 11.2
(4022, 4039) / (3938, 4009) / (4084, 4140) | 1.14 Angstrom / 9.35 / 9.5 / 11.4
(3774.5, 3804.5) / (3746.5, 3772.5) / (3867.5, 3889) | 2.32 Angstrom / 9.8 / 9.4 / 11.4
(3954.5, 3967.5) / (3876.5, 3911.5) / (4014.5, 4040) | -0.39 Angstrom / 9.98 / 10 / 9.47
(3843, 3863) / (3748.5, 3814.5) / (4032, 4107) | 2.09 Angstrom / 9.48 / 8.69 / 10.4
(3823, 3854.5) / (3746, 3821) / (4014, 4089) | 3.53 Angstrom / 9.4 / 8.39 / 9.62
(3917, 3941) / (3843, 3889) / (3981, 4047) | 6.68 Angstrom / 10.6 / 7.23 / 9.28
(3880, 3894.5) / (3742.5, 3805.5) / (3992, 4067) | -1.81 Angstrom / 9.61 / 10.7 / 9.42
